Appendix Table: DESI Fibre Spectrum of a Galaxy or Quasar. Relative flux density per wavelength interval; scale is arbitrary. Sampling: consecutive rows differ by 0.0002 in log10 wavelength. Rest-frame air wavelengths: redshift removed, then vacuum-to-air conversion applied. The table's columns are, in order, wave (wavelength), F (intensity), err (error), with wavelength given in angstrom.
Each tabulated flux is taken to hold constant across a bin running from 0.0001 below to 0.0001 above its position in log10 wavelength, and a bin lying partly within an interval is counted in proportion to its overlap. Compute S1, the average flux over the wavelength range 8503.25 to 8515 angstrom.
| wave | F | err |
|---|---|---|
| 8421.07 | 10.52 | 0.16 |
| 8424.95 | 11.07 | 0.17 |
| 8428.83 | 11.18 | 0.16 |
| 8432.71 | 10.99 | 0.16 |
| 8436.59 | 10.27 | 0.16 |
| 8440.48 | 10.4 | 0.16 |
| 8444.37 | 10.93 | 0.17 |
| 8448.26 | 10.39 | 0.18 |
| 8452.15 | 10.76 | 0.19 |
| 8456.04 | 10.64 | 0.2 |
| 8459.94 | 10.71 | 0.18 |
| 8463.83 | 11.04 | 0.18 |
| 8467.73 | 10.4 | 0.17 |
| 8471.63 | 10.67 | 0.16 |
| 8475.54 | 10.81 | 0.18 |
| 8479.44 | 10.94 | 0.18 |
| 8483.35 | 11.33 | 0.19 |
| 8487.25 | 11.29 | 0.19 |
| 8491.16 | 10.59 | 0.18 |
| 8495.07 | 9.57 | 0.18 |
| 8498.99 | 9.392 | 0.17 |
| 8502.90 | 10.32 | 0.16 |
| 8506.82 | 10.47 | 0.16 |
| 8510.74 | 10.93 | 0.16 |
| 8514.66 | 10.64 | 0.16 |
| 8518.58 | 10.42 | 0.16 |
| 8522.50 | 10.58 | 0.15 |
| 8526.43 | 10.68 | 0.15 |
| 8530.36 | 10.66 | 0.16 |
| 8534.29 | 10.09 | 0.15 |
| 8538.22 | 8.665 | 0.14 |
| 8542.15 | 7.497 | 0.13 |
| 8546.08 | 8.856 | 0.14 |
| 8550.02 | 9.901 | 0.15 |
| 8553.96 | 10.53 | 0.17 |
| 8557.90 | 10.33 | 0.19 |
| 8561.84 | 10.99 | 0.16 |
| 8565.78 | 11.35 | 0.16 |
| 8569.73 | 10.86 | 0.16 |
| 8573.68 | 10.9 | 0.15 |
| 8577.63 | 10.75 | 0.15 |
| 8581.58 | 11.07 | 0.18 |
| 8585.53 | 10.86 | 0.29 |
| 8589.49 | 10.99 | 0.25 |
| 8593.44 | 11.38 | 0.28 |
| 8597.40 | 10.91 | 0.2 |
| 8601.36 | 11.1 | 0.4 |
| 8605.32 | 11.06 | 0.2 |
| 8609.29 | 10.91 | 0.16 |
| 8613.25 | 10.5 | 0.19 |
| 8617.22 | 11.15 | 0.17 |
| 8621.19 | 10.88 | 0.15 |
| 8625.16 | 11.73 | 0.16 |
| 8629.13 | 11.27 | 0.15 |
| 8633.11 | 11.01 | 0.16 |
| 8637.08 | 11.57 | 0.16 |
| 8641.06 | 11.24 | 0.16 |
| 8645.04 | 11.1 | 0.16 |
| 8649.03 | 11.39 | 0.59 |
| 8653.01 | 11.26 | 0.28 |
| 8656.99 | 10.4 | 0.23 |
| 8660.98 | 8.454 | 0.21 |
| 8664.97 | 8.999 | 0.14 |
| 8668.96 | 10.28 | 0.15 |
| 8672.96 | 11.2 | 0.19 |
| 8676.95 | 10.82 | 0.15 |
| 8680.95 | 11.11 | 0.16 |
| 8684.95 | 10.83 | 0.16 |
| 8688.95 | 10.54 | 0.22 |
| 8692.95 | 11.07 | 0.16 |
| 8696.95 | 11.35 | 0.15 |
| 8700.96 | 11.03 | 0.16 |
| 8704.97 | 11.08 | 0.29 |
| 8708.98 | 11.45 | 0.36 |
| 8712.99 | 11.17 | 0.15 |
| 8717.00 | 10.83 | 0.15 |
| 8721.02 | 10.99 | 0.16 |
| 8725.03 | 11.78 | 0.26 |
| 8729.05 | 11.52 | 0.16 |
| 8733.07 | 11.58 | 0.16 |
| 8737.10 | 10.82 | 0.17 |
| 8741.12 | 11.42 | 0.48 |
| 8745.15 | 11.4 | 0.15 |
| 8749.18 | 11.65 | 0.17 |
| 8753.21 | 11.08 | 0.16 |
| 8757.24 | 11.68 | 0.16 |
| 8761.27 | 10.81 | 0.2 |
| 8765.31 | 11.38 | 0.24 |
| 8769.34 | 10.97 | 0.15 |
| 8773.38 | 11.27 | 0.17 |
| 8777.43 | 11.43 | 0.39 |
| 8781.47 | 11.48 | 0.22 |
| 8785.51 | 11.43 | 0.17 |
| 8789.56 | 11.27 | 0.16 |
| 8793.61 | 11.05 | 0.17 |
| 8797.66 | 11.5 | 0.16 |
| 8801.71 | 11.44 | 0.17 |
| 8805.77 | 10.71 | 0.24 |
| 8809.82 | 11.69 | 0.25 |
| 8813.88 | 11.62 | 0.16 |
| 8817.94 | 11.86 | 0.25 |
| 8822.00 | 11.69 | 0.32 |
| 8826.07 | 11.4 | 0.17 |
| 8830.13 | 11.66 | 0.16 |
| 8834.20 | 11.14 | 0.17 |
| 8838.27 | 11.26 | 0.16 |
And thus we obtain 10.6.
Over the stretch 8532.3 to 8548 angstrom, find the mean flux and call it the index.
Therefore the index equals 8.78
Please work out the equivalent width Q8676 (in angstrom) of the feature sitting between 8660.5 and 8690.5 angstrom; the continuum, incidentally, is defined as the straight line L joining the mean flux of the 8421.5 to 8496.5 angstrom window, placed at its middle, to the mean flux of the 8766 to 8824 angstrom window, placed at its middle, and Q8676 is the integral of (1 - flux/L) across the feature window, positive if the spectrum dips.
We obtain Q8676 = 2.1 angstrom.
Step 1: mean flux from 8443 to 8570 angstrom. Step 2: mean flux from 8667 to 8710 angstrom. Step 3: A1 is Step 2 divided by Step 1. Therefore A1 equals 1.06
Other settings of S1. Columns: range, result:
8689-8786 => 11.3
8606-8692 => 10.8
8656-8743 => 10.9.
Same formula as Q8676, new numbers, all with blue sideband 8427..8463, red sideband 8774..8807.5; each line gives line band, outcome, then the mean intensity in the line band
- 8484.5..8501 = 0.8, 10.3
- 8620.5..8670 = 1.4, 10.7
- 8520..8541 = 1.6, 10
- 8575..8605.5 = -0.2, 11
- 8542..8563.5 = 2.1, 9.85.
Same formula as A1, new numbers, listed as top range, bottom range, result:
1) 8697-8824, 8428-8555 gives 1.09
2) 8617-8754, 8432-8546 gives 1.06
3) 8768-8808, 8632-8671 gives 1.07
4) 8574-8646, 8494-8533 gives 1.07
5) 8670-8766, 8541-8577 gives 1.09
